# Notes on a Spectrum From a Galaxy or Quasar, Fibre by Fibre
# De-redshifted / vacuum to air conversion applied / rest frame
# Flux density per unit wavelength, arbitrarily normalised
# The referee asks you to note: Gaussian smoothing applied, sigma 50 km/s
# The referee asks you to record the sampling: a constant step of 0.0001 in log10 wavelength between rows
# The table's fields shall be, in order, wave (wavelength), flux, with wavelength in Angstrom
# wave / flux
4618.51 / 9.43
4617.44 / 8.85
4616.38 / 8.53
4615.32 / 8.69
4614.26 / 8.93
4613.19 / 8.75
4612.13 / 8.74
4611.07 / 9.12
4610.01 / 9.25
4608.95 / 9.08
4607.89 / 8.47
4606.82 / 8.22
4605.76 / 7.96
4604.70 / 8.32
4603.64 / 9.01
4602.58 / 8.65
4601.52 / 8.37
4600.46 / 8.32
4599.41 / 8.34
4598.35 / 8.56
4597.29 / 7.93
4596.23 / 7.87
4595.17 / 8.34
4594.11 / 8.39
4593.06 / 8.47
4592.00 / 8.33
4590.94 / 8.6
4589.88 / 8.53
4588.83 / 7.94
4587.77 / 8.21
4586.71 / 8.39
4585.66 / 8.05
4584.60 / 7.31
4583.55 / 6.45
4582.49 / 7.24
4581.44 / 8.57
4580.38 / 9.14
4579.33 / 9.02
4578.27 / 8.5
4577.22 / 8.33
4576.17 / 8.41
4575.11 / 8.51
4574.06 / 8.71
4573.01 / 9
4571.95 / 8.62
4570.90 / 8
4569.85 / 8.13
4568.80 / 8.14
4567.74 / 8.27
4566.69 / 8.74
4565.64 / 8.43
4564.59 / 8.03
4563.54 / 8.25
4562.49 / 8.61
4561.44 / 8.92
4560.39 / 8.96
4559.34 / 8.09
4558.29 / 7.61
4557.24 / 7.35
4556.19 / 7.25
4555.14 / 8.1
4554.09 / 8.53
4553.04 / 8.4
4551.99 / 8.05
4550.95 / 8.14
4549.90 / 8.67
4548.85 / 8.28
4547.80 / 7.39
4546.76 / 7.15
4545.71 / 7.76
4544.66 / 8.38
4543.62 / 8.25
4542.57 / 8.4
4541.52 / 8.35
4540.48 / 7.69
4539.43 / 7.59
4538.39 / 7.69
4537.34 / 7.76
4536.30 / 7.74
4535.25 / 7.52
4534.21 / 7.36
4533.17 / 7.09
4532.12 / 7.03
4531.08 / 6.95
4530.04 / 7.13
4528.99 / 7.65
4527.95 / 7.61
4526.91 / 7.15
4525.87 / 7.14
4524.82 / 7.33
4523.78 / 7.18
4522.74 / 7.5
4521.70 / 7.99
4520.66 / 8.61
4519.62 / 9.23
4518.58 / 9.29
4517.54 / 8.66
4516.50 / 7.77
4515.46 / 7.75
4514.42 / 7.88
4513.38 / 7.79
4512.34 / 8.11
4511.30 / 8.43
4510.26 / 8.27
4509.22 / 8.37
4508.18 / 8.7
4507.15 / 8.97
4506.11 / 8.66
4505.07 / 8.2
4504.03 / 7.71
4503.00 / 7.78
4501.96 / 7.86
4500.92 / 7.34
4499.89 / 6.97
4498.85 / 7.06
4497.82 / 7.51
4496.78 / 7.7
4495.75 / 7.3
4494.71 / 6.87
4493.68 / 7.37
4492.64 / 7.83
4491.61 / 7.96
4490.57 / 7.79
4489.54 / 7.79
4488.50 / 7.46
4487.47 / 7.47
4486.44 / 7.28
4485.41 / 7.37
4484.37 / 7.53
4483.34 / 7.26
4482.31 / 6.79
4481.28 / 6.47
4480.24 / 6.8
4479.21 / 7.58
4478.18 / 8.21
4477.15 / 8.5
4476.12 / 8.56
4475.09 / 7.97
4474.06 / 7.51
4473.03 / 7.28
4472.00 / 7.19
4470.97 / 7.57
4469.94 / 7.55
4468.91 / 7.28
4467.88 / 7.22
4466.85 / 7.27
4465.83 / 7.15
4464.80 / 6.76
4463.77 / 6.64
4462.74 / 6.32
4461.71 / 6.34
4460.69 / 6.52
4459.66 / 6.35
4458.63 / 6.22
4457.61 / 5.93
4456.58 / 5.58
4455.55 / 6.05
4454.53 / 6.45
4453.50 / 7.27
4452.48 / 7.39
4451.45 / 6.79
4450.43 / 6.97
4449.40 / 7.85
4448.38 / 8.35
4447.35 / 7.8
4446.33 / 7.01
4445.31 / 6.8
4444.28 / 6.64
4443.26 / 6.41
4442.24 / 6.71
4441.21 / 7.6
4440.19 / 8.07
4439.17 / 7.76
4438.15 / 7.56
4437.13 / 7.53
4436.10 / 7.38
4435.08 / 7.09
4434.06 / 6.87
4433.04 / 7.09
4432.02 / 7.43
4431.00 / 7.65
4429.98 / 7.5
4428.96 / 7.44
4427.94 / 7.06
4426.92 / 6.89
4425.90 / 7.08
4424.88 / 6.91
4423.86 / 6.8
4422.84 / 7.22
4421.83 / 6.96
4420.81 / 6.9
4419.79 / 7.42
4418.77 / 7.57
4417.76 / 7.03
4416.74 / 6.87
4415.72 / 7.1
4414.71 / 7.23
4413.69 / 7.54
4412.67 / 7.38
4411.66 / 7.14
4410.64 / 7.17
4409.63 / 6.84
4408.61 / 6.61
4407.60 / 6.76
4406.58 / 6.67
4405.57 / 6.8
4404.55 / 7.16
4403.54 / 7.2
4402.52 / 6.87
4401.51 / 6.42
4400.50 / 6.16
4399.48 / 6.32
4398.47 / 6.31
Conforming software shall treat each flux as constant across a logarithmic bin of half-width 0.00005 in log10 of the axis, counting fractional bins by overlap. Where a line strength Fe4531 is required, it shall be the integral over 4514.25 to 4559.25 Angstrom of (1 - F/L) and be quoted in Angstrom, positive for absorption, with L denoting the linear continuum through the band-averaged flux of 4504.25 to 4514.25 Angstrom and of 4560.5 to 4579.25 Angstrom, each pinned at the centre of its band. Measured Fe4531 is 3.1 Angstrom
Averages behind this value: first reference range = 8.34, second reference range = 8.47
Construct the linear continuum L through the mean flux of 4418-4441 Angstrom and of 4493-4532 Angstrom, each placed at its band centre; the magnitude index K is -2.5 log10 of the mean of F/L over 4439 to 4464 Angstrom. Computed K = 0.09 mag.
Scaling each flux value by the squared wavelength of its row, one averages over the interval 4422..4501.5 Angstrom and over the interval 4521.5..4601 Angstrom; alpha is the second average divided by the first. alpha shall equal 1.16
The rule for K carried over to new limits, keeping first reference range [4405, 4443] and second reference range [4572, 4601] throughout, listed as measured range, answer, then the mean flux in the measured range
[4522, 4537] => 0.08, 7.33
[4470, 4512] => -0.01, 7.68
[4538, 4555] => -0.01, 8.05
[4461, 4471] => 0.07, 6.98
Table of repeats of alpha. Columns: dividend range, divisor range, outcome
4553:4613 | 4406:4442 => 1.24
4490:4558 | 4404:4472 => 1.15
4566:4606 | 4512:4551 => 1.09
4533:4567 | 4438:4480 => 1.17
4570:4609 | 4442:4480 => 1.24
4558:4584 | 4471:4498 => 1.16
